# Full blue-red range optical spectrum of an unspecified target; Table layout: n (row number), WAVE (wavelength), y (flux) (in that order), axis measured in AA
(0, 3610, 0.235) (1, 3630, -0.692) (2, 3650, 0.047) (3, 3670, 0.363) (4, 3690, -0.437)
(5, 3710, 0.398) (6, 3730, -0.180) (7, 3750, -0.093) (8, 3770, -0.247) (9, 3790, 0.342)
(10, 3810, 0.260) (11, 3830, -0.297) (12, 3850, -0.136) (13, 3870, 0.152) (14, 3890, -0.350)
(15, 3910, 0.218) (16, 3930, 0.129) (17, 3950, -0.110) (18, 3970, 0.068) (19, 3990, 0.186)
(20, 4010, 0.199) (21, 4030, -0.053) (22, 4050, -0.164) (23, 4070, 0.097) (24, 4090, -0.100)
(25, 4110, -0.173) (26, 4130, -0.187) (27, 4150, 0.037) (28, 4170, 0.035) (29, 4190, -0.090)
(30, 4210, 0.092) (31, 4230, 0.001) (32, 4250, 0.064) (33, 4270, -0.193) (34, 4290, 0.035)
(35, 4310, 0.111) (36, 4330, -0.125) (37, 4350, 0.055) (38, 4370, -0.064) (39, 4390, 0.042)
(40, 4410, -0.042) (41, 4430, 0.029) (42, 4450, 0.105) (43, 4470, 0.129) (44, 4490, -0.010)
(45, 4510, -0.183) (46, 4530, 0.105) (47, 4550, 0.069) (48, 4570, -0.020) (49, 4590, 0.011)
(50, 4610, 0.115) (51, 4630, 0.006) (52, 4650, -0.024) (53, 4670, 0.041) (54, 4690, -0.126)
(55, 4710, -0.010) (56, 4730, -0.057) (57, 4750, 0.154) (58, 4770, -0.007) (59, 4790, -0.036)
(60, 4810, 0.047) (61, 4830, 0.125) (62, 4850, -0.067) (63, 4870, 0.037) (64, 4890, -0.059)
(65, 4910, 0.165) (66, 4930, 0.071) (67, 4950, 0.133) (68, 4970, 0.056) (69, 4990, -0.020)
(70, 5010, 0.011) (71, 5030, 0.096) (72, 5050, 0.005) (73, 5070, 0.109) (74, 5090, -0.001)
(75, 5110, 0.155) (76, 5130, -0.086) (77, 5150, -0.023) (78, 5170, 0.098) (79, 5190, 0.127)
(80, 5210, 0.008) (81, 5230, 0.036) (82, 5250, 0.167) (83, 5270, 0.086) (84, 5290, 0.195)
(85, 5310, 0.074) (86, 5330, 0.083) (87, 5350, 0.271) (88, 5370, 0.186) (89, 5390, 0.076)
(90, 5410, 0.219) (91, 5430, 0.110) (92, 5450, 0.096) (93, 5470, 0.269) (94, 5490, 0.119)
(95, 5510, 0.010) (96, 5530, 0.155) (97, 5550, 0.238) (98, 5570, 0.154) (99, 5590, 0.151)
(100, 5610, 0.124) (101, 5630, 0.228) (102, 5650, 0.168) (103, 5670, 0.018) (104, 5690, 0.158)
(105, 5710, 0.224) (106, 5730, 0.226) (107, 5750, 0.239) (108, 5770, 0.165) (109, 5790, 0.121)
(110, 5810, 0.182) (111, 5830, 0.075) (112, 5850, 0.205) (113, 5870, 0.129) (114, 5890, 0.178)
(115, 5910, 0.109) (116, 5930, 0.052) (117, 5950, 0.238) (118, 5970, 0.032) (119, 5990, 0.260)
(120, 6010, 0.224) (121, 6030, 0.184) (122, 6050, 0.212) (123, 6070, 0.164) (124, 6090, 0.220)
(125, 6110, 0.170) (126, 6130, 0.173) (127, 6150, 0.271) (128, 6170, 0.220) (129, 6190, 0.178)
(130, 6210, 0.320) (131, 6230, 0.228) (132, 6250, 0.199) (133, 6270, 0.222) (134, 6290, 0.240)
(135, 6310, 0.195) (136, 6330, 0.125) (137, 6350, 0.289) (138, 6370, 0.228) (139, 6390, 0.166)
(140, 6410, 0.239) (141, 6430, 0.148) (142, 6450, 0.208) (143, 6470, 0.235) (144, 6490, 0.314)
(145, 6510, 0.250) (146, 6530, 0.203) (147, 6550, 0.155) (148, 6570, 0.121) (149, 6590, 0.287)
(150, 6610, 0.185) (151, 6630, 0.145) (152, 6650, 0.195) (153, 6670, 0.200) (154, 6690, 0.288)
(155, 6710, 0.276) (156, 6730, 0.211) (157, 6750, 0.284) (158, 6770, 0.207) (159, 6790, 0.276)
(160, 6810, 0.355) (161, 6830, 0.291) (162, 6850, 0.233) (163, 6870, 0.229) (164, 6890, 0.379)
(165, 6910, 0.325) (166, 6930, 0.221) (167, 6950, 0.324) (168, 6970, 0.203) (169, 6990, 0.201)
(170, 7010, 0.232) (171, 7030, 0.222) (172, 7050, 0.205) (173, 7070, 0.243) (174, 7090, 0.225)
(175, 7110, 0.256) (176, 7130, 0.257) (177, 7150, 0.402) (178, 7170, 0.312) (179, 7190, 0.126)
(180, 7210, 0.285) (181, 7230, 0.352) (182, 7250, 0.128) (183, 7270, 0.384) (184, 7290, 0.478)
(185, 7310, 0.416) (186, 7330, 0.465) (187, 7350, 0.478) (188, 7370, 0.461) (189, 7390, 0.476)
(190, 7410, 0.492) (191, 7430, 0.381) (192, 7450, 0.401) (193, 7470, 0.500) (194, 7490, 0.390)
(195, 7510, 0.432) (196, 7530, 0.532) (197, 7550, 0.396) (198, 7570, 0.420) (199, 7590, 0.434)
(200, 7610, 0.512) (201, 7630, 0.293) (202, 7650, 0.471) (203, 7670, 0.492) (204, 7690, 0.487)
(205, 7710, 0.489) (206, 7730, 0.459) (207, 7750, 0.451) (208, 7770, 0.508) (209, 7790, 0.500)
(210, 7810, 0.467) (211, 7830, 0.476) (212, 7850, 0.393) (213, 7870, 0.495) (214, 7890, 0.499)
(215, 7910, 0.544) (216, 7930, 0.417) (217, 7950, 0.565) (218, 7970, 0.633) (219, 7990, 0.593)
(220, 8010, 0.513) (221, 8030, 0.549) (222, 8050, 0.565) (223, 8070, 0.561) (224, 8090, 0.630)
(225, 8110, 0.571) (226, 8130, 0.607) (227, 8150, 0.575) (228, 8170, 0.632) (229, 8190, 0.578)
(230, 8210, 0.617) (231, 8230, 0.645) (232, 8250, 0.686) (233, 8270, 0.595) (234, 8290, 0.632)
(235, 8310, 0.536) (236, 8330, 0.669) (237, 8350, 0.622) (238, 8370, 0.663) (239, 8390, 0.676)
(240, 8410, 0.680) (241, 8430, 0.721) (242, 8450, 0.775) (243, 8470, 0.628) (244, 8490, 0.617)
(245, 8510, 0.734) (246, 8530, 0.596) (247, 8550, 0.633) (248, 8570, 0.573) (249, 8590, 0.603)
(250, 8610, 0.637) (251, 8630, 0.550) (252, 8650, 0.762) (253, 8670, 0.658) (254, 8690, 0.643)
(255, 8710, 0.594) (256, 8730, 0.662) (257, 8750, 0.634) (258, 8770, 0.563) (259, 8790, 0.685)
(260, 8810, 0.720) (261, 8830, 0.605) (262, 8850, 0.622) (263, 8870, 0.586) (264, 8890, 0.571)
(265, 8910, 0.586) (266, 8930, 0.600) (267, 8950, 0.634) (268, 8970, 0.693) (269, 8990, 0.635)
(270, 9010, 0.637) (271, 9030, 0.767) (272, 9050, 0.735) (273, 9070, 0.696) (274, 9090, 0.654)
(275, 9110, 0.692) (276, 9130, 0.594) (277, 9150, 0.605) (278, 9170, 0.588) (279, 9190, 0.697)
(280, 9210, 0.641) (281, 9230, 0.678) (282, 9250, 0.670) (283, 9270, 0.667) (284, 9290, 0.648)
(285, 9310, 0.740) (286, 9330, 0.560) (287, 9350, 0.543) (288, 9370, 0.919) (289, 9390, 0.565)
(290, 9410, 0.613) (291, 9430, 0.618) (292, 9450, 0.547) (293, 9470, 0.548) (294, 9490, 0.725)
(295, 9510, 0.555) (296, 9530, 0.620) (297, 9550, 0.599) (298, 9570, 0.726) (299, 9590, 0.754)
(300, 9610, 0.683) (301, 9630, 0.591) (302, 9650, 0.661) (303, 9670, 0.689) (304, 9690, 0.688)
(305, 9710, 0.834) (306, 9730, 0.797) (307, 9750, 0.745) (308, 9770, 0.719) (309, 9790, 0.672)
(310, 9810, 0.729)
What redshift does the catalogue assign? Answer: 0.826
